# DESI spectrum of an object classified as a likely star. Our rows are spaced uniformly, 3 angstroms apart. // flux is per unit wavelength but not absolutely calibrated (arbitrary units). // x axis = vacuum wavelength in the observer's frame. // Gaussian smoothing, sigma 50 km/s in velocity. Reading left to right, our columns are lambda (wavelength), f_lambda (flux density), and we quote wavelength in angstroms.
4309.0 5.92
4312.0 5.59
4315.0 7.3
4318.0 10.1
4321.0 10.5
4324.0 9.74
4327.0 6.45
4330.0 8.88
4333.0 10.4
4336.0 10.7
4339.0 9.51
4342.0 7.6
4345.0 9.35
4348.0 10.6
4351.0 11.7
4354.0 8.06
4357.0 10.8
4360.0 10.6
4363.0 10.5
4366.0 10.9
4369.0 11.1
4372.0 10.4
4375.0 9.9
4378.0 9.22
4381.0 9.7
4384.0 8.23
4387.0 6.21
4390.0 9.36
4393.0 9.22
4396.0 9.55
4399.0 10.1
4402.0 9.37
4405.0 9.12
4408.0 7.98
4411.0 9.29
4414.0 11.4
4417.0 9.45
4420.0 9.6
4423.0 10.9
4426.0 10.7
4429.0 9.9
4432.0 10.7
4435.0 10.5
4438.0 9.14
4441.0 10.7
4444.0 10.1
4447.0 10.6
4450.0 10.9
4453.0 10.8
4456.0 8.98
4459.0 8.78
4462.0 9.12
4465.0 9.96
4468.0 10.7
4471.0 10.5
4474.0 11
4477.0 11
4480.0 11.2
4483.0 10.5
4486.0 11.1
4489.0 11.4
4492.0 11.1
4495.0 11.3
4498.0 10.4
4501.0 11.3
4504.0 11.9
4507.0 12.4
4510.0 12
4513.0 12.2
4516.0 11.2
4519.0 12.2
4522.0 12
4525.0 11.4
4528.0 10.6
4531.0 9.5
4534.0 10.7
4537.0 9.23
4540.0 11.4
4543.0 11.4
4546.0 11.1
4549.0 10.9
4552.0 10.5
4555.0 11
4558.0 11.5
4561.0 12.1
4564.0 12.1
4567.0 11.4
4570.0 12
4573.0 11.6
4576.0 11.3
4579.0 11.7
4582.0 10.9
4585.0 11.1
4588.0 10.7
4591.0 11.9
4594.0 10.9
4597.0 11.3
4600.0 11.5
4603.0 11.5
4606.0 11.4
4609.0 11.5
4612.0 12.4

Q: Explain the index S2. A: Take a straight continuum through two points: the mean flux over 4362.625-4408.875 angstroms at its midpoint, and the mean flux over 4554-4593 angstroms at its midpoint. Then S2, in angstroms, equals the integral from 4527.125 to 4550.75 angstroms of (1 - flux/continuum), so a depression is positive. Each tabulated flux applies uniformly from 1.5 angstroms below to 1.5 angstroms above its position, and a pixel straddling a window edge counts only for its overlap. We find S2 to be 1.07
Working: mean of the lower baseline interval 9.42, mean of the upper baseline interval 11.5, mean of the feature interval 10.6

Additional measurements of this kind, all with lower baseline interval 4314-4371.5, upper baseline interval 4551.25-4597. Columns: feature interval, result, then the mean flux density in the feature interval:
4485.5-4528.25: -2.4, 11.5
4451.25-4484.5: 1.3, 10.2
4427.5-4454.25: 0.2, 10.4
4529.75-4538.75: 1.0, 9.86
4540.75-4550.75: 0.0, 11.1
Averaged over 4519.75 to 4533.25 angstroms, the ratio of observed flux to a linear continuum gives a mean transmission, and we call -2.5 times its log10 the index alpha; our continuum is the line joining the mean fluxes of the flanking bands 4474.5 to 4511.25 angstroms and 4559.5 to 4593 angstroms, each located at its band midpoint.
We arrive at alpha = 0.04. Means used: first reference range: 11.3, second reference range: 11.5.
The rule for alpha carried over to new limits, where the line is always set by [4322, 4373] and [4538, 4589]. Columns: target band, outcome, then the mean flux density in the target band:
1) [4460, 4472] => 0.07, 10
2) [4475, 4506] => -0.03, 11.1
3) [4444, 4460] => 0.05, 10.1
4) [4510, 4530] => -0.05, 11.6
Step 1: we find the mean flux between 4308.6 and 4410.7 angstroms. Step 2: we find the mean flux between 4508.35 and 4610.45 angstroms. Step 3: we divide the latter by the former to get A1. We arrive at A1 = 1.2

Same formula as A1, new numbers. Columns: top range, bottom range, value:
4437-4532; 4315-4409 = 1.14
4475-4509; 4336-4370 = 1.12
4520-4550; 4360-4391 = 1.13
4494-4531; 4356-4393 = 1.18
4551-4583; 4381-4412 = 1.29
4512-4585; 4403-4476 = 1.12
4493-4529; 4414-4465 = 1.15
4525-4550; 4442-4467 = 1.07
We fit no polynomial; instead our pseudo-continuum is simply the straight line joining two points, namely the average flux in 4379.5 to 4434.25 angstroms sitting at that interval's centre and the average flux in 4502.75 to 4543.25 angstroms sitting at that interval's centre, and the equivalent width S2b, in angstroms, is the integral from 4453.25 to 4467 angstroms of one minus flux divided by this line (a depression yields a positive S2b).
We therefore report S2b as 1.2 angstroms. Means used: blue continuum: 9.5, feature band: 9.41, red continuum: 11.3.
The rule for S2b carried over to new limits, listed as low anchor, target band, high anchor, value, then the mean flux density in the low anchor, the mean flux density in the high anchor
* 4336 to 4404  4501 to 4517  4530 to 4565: -1.8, 9.66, 11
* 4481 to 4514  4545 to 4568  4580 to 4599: -0.2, 11.4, 11.2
